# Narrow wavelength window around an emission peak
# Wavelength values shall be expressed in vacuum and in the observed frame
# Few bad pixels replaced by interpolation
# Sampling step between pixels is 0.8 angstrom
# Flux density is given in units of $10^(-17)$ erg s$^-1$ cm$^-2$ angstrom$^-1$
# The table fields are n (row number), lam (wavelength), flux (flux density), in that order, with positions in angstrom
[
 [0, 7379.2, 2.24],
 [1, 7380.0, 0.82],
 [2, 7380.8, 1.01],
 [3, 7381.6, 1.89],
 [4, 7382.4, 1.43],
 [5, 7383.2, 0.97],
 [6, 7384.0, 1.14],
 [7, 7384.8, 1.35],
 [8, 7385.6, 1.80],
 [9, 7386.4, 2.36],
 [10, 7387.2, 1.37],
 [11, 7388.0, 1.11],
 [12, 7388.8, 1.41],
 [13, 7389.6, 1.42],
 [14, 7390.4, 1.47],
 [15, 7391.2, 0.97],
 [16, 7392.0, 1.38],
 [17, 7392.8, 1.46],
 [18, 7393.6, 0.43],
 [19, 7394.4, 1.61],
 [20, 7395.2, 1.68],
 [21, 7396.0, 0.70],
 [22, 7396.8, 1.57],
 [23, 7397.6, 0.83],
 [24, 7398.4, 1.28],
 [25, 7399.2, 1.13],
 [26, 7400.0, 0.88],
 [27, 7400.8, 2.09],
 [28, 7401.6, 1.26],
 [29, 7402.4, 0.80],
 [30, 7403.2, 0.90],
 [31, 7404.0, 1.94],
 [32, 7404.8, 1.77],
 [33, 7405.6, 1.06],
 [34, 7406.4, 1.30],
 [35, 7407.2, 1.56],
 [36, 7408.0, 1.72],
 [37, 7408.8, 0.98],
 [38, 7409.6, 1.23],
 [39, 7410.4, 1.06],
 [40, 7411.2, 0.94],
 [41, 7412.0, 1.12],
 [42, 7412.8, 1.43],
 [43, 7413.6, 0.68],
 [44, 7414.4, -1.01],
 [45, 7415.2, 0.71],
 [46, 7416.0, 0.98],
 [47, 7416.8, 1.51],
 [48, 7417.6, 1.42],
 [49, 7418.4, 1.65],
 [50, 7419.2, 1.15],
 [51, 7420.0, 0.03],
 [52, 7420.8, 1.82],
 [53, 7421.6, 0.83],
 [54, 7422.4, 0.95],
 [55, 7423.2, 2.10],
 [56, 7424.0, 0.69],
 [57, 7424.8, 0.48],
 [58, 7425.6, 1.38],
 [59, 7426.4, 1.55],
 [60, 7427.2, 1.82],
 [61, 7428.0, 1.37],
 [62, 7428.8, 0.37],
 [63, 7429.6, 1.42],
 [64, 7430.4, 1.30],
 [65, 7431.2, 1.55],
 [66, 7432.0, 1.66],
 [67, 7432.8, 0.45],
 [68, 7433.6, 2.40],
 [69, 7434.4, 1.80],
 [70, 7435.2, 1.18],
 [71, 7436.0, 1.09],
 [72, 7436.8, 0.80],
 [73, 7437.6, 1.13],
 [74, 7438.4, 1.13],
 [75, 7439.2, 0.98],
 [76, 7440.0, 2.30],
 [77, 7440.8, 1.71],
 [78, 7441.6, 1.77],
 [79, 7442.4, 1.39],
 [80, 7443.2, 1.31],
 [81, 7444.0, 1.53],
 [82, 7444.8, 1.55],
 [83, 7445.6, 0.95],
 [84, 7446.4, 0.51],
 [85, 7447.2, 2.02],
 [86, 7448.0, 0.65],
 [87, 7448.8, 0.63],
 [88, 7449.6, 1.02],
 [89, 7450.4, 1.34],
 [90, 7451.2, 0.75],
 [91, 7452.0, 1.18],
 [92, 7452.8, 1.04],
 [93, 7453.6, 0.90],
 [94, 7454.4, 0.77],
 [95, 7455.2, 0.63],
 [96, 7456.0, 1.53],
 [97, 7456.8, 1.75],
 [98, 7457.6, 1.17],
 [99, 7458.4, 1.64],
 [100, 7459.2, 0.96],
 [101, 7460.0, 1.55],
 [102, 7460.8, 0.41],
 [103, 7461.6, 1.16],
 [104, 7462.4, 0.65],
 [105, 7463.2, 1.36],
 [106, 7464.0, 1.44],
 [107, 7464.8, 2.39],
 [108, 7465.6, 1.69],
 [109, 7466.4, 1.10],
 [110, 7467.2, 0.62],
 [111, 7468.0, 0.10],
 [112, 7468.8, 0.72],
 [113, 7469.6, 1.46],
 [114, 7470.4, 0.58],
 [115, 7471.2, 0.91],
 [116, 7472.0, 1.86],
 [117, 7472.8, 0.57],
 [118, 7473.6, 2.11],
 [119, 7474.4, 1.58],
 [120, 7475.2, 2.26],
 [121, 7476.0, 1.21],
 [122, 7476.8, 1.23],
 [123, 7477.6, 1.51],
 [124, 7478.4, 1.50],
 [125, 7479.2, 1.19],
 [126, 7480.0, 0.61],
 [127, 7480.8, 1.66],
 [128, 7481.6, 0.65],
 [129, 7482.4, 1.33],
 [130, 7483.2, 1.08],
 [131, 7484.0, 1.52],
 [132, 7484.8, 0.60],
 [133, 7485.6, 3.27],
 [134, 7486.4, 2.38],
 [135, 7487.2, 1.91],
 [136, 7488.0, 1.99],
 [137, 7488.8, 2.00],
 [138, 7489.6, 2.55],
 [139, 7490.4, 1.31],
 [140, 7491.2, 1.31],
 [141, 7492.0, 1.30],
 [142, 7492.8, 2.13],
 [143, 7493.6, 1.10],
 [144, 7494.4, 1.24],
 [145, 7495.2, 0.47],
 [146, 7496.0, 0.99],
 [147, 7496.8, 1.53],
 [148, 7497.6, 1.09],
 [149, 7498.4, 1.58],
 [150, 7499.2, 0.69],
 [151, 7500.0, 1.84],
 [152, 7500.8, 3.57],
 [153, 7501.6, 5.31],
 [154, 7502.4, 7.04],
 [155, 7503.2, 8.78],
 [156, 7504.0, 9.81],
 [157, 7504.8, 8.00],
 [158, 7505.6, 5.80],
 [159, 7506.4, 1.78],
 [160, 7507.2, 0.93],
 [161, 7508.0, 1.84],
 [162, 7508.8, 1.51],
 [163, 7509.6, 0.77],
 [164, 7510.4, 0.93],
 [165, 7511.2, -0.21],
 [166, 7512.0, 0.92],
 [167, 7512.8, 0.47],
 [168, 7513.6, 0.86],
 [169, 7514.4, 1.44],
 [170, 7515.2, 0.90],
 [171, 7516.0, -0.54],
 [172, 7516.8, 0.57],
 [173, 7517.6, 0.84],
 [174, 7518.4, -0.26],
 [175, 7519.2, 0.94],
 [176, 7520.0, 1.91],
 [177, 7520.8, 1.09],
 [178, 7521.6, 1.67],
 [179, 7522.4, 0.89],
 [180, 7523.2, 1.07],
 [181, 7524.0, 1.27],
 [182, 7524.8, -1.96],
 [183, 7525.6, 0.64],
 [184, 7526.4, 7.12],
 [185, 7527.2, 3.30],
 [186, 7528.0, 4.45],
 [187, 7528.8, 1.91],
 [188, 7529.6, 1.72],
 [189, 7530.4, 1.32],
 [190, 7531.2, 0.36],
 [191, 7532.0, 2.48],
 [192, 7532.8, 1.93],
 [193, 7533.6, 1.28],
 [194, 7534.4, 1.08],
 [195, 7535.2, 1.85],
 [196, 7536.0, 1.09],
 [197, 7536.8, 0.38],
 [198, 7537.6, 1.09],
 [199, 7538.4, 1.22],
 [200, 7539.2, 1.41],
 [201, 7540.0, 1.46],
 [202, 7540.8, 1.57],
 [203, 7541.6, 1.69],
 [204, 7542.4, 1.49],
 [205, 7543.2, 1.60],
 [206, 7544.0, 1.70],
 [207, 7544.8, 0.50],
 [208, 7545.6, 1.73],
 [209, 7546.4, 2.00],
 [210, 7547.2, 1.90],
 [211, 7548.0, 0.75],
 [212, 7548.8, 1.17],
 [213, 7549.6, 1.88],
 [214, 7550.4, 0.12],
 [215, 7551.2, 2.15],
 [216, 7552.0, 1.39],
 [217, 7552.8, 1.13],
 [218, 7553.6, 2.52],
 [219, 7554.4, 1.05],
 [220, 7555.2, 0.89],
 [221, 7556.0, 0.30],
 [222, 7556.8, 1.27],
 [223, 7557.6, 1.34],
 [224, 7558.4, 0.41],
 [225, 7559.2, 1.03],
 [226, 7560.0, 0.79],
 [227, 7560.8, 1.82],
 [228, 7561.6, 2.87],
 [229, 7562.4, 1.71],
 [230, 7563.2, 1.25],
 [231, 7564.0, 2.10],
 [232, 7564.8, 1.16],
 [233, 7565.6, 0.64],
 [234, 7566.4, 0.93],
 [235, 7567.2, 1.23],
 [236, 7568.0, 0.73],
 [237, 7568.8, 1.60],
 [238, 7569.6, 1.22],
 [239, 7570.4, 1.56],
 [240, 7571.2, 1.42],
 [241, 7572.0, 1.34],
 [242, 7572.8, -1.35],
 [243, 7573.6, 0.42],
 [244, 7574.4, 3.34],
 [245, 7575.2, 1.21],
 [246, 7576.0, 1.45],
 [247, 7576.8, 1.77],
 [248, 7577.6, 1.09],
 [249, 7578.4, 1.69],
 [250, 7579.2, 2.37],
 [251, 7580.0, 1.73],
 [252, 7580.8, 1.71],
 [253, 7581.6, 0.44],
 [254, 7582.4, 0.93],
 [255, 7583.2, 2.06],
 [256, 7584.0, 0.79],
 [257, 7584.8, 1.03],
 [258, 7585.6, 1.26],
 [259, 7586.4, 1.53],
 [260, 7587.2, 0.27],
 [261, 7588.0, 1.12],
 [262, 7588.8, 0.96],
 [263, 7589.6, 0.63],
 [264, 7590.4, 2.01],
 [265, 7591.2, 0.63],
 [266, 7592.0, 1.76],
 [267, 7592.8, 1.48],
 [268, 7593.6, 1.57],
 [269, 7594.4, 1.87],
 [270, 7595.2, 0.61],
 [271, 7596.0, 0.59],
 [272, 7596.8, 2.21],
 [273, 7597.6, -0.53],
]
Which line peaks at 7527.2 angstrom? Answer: [N II] 6583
